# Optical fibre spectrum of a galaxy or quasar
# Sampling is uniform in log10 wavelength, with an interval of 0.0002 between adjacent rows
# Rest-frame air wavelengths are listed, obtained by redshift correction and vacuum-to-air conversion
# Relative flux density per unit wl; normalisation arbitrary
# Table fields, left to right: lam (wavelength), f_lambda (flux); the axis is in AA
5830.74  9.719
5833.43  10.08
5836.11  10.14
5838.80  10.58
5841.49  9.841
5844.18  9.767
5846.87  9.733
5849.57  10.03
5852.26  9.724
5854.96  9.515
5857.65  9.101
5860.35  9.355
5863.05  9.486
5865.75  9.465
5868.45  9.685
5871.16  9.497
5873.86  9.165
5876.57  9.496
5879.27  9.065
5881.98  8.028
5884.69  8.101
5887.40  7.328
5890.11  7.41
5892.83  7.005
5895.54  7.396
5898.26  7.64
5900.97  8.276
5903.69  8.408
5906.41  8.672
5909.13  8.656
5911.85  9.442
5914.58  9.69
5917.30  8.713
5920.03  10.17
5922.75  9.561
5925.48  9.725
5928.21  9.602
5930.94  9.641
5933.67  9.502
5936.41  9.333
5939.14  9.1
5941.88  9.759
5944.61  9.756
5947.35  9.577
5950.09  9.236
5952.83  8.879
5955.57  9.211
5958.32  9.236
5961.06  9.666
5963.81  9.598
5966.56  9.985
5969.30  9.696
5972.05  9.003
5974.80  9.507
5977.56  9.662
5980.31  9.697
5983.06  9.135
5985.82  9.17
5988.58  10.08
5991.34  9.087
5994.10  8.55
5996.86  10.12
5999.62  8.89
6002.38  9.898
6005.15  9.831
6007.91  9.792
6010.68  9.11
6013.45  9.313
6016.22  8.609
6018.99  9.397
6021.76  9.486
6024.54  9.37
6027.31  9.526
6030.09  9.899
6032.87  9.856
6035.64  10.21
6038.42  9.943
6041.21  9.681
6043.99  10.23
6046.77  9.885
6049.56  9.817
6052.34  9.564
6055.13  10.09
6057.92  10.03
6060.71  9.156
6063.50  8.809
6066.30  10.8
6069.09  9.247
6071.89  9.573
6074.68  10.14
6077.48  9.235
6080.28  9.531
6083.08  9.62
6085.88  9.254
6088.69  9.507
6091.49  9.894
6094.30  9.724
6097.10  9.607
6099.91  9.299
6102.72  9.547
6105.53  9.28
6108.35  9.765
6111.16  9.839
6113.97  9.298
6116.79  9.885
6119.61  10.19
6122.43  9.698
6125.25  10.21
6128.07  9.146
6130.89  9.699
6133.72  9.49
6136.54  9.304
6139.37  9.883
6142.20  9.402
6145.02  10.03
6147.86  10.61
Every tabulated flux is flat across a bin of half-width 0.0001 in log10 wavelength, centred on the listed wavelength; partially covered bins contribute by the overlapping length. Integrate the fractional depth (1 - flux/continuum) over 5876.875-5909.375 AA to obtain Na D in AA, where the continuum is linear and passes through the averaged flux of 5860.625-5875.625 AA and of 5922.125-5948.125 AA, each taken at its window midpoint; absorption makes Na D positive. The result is 5.02 AA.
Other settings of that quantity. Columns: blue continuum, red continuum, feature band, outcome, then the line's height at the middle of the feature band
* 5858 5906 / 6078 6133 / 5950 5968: -1.0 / 8.91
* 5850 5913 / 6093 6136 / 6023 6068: -2.1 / 9.36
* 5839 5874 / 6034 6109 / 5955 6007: 0.9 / 9.65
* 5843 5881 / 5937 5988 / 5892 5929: 2.6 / 9.47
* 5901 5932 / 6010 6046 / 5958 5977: -0.3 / 9.41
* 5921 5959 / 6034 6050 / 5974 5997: 0.6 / 9.68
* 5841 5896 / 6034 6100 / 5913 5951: -1.3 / 9.21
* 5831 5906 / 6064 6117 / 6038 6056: -0.7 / 9.5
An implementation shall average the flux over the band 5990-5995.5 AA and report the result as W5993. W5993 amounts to 8.82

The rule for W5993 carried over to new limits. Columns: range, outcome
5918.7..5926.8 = 9.82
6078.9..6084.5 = 9.58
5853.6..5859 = 9.31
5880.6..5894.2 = 7.58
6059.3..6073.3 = 9.52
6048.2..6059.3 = 9.88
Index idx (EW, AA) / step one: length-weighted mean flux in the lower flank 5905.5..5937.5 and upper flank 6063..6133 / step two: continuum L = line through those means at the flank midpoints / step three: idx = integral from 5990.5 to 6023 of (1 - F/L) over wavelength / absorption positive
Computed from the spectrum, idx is 0.59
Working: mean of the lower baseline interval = 9.4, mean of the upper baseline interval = 9.64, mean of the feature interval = 9.35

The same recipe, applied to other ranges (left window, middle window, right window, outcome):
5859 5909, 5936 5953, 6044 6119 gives -1.0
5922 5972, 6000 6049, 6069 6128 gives -0.4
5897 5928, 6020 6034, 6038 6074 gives 0.0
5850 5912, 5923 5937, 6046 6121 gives -1.0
